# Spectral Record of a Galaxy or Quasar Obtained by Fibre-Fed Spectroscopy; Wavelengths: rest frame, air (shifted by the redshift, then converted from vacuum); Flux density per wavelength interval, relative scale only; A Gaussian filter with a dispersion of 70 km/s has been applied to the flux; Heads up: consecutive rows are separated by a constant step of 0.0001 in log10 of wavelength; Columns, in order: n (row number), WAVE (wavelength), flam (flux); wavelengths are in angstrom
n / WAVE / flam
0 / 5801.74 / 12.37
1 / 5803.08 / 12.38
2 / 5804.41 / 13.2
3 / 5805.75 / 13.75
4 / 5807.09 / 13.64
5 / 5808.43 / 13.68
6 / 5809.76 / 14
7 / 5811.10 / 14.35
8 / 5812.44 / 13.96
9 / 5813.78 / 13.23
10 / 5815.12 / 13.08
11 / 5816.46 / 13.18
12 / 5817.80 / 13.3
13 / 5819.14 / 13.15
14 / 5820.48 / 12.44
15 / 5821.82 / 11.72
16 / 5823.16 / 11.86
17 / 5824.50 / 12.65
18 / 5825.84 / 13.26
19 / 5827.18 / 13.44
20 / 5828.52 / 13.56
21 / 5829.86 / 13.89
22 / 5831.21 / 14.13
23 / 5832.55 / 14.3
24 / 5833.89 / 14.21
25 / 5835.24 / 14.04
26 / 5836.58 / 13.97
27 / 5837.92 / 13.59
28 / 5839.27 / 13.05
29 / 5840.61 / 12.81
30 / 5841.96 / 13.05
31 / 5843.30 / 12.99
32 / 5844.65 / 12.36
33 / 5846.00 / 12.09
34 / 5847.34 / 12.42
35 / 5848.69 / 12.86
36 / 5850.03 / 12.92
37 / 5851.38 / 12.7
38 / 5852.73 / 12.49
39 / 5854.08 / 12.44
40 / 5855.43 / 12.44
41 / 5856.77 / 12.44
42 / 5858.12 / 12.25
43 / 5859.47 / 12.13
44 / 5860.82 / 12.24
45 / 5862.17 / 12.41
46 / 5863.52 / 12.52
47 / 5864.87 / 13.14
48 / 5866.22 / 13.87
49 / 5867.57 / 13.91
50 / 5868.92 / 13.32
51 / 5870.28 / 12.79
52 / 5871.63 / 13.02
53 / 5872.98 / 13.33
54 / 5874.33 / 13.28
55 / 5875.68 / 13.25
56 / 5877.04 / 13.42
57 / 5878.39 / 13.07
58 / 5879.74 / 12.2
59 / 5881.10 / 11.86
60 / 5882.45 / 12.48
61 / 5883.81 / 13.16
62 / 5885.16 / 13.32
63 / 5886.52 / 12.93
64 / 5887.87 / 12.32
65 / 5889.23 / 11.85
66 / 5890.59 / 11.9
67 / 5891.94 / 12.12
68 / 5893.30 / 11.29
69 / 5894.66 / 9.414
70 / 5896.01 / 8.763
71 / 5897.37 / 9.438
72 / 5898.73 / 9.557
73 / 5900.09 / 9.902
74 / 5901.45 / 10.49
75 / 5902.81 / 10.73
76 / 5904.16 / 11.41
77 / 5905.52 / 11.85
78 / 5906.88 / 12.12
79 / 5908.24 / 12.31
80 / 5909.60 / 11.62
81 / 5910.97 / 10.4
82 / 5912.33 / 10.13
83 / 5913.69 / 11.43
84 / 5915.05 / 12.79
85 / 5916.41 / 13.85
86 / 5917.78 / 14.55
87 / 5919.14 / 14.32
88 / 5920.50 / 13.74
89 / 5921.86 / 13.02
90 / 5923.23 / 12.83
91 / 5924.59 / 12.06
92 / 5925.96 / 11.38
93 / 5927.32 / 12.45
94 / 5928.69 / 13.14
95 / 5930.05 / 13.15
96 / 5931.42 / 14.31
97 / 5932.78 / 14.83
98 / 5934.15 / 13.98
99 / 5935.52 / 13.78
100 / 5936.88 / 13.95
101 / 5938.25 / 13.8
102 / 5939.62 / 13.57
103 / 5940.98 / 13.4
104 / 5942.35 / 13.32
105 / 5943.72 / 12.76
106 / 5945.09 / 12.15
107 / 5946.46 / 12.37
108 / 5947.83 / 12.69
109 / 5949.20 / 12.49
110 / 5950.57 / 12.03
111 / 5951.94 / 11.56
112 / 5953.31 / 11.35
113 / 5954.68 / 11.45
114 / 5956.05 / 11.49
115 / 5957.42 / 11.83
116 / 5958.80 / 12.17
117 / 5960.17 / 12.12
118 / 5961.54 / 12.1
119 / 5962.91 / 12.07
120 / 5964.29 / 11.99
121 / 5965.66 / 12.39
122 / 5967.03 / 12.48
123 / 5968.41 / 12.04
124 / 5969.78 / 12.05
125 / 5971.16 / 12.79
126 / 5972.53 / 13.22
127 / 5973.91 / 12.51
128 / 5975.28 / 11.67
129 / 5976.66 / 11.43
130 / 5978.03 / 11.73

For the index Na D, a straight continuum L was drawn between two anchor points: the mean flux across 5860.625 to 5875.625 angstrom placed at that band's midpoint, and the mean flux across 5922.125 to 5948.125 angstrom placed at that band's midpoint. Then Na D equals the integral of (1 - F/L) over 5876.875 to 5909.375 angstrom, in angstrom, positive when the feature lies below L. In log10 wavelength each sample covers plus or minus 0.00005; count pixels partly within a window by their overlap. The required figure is 3.9 angstrom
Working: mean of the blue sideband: 13.1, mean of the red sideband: 13.2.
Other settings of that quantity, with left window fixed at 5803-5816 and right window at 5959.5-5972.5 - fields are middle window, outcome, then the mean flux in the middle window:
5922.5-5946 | -1.3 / 13.2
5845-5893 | 1.4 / 12.7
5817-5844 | 0.3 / 13.3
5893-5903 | 2.3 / 9.86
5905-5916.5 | 0.9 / 11.7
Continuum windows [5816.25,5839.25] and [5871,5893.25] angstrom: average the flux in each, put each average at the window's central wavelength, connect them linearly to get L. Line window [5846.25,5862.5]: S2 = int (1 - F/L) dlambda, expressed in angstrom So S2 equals 0.68 angstrom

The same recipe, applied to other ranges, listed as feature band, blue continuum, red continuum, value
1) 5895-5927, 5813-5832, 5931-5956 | 3.22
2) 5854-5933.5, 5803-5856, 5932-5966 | 3.49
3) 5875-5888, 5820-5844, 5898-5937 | -0.05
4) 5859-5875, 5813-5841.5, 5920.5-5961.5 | 0.10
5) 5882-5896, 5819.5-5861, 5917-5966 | 1.04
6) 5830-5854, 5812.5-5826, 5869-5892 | -0.70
